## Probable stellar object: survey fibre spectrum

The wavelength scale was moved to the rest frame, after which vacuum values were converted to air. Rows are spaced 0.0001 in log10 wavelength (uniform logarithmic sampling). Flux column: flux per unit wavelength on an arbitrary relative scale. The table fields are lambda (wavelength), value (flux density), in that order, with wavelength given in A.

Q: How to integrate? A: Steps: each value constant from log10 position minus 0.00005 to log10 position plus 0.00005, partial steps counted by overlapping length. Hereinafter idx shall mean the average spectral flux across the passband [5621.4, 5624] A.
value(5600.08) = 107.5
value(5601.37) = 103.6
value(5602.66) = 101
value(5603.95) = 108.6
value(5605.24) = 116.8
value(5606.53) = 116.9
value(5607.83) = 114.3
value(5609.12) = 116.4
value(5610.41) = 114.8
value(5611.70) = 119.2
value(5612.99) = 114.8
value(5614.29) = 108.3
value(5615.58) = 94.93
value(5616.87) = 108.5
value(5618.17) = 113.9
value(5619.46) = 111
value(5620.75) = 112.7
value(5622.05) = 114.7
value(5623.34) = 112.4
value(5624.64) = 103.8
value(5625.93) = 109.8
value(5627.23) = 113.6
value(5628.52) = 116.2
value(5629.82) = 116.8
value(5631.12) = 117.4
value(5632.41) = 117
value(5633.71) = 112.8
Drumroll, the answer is 113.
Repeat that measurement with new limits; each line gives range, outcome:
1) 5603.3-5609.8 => 115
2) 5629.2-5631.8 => 117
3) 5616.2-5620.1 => 111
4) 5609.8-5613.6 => 116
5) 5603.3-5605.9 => 113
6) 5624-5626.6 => 107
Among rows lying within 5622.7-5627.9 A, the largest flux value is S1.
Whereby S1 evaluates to 113.6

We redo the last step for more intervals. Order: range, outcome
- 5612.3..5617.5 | 114.8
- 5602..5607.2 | 116.9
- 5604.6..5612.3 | 119.2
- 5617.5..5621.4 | 113.9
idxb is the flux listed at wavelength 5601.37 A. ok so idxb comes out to 103.6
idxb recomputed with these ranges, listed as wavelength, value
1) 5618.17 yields 113.9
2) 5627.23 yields 113.6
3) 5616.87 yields 108.5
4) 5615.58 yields 94.93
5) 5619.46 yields 111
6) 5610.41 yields 114.8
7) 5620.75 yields 112.7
